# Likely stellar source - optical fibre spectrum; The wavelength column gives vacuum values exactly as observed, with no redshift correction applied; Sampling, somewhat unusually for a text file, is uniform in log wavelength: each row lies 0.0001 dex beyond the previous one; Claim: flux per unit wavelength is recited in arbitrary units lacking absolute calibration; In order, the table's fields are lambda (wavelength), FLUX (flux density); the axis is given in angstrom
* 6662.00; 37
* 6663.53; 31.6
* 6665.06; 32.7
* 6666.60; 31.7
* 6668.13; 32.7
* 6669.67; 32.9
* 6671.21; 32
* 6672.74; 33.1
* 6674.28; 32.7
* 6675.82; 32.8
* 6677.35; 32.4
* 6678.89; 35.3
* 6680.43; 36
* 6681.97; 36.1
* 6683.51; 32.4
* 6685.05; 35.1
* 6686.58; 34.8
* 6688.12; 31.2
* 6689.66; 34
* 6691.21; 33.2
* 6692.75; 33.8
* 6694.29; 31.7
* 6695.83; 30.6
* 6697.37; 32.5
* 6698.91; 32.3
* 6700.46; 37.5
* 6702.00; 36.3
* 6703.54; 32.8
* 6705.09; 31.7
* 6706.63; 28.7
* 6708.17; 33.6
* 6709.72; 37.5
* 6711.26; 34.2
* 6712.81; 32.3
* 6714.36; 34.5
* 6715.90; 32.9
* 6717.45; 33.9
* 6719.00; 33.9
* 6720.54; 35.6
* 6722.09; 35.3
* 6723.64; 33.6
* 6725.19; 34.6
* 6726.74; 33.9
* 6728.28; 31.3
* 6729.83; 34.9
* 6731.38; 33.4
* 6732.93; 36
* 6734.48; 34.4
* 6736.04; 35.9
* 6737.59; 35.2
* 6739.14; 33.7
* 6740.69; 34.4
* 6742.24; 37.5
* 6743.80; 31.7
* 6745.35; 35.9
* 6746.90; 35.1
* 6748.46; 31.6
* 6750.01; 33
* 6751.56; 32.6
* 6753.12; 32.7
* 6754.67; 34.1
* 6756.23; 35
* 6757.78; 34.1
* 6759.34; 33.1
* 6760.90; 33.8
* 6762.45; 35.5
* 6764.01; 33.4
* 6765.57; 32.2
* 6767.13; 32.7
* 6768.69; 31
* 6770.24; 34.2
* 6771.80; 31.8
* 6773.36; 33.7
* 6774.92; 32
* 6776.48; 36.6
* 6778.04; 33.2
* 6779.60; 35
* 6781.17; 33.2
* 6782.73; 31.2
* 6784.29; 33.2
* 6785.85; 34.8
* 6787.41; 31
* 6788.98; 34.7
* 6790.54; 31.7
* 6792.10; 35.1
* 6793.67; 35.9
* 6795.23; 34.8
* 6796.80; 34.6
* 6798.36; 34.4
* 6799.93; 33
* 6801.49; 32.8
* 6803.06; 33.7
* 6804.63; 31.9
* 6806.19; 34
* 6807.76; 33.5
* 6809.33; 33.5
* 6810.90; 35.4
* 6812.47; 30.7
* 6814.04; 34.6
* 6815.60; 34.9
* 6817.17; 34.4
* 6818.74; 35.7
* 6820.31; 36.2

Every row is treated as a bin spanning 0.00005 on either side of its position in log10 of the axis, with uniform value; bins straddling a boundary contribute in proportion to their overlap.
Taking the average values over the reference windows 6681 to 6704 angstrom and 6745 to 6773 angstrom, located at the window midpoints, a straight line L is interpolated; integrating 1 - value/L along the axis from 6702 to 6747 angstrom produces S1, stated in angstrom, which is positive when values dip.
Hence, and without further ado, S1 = -0.77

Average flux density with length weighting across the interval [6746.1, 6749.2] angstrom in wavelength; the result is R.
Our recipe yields 33.4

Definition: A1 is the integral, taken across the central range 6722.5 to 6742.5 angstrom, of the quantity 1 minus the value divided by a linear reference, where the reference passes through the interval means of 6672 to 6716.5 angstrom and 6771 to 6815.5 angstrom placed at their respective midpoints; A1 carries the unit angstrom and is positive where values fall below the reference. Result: -0.5 angstrom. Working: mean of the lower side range 33.5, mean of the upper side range 33.6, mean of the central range 34.5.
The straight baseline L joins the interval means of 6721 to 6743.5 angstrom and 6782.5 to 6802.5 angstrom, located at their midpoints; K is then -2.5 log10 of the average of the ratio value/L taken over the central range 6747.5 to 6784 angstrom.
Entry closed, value 0.02 mag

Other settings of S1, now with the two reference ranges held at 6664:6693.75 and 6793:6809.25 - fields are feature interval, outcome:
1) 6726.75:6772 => -0.25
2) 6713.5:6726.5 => -0.28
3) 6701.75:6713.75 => 0.08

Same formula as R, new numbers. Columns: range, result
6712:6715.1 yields 33.3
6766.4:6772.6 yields 32.5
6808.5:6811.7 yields 34.4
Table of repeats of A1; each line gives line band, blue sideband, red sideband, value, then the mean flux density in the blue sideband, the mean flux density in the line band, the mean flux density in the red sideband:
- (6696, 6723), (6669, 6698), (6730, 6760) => -0.08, 33.3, 33.8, 34.2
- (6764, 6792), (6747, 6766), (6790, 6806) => 0.46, 33.5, 33.1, 33.8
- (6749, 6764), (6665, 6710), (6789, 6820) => 0.00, 33.3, 33.7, 34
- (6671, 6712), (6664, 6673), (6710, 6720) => -0.44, 32.5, 33.5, 33.9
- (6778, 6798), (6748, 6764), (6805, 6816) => -0.06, 33.6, 33.8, 33.7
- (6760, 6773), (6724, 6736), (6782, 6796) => 0.28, 34.2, 33.1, 33.6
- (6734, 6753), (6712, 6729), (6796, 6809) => -0.27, 33.8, 34.2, 33.5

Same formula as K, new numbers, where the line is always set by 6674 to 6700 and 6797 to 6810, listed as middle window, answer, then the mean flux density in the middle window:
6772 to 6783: 0.00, 33.6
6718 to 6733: -0.02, 34.2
